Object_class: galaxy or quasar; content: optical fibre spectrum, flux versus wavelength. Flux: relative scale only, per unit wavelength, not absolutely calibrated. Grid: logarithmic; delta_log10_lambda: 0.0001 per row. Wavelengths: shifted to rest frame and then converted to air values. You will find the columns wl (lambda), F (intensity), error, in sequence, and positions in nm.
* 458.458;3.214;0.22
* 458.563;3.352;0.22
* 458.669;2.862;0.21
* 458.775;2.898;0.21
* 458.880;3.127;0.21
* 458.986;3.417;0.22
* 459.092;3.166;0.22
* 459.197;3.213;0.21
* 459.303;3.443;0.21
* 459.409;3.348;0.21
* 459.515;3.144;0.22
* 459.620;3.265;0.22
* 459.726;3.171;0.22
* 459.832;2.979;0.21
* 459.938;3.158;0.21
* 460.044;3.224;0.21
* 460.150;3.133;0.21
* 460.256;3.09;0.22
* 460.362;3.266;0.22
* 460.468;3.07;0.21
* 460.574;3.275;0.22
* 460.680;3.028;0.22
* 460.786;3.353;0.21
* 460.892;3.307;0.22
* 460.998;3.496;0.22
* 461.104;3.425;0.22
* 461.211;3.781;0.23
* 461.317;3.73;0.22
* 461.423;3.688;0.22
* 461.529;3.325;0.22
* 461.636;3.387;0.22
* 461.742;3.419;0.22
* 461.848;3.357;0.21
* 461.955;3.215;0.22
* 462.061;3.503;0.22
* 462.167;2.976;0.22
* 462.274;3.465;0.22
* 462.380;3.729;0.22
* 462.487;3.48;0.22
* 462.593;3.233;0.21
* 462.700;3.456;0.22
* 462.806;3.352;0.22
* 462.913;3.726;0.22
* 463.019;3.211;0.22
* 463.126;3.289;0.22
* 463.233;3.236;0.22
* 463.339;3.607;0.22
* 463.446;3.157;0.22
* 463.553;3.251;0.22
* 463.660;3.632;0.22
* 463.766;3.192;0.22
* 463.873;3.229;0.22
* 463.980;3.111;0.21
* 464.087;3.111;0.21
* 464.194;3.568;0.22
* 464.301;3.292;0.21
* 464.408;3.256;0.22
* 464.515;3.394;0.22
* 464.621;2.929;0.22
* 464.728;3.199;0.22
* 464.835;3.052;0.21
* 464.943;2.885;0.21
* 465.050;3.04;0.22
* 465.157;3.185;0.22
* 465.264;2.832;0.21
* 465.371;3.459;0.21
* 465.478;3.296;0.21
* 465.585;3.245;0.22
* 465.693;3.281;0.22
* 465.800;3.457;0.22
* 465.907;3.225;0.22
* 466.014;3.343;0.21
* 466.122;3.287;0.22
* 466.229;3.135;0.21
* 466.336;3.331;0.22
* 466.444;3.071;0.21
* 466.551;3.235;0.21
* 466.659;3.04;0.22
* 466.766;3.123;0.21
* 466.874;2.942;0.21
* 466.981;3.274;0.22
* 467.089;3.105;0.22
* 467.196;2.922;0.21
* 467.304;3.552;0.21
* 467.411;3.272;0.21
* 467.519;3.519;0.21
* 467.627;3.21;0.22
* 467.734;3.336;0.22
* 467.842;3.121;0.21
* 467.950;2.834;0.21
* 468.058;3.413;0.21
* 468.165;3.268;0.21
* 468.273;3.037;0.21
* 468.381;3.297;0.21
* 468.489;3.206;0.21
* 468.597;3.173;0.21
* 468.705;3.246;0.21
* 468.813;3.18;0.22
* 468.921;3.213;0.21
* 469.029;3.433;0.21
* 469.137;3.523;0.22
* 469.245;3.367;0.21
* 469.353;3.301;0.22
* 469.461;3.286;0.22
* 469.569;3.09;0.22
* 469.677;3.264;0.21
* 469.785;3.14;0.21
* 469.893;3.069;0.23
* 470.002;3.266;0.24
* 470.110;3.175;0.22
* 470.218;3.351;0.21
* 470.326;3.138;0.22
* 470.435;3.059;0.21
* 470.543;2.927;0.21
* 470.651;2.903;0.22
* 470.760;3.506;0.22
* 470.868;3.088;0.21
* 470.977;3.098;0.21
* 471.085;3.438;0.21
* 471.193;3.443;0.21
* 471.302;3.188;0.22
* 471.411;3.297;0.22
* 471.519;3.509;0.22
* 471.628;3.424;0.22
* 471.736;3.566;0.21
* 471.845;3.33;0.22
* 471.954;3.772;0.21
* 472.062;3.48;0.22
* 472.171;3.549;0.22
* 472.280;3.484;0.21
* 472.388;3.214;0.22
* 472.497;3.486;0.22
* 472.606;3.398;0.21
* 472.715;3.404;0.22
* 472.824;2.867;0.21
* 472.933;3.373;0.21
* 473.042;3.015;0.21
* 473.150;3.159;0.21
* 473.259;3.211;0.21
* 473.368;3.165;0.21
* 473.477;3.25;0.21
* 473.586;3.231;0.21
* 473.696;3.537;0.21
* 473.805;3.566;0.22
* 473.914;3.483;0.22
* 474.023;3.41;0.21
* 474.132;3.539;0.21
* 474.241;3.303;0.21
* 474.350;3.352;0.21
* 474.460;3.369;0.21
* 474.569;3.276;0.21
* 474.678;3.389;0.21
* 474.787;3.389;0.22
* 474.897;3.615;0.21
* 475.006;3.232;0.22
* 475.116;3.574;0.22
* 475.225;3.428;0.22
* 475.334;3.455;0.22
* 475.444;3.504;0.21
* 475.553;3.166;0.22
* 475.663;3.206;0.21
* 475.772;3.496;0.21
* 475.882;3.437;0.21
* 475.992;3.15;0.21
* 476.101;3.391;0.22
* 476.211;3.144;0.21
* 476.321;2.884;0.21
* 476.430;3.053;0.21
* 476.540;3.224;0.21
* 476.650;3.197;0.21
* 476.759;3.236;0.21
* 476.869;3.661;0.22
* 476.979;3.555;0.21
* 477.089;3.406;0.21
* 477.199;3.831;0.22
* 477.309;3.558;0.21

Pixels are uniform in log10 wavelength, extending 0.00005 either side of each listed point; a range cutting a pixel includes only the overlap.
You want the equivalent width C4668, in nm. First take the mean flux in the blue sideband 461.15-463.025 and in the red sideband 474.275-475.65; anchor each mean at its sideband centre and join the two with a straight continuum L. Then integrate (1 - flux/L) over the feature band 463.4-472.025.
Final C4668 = 0.471 nm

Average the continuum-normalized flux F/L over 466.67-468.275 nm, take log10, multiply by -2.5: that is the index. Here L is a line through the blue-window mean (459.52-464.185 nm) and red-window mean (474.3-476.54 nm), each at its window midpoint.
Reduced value 0.04 mag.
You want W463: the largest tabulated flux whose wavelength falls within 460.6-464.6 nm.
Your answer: 3.781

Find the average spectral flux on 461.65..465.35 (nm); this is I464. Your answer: 3.28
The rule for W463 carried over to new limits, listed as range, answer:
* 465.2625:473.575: 3.772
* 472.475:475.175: 3.615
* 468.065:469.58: 3.523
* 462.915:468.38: 3.632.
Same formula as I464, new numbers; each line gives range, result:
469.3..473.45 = 3.28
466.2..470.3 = 3.22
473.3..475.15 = 3.39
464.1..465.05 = 3.18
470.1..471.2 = 3.19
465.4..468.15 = 3.23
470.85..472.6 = 3.4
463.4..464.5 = 3.28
